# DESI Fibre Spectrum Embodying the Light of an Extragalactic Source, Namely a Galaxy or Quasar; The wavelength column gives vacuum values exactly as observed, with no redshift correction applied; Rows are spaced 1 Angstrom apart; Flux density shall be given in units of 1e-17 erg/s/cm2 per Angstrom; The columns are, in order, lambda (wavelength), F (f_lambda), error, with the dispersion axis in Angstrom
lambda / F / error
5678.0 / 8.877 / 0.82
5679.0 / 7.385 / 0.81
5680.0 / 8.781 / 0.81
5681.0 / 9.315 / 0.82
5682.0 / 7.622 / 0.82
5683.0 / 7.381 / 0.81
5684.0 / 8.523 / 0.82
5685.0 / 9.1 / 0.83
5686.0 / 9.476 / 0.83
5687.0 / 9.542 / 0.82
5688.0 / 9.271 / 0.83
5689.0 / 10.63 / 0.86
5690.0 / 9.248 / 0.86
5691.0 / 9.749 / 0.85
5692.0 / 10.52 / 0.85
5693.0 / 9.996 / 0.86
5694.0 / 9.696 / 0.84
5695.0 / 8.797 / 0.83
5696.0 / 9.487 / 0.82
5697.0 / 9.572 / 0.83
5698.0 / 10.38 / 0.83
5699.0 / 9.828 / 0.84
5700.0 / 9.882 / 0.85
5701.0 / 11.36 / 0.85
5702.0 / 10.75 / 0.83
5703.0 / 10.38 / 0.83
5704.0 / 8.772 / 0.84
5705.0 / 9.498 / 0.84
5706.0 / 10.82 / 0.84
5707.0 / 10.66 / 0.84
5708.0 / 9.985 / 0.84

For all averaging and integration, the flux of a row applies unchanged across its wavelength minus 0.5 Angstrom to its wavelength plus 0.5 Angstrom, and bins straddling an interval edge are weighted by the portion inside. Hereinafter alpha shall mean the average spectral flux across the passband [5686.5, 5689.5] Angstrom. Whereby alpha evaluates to 9.81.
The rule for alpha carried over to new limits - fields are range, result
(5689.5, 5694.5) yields 9.84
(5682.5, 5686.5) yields 8.62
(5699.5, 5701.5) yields 10.6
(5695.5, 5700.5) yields 9.83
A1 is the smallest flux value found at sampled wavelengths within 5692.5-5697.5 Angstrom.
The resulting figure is 8.797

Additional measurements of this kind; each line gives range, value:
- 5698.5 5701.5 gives 9.828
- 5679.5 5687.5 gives 7.381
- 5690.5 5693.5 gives 9.749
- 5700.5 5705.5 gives 8.772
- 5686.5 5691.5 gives 9.248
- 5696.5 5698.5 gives 9.572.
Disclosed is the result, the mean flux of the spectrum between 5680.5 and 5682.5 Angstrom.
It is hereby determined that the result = 8.47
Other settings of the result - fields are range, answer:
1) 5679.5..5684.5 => 8.32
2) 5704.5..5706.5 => 10.2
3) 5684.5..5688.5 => 9.35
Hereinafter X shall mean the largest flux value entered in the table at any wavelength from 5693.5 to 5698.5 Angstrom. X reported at 10.38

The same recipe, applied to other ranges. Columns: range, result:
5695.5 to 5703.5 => 11.36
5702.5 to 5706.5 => 10.82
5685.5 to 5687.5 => 9.542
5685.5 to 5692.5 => 10.63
